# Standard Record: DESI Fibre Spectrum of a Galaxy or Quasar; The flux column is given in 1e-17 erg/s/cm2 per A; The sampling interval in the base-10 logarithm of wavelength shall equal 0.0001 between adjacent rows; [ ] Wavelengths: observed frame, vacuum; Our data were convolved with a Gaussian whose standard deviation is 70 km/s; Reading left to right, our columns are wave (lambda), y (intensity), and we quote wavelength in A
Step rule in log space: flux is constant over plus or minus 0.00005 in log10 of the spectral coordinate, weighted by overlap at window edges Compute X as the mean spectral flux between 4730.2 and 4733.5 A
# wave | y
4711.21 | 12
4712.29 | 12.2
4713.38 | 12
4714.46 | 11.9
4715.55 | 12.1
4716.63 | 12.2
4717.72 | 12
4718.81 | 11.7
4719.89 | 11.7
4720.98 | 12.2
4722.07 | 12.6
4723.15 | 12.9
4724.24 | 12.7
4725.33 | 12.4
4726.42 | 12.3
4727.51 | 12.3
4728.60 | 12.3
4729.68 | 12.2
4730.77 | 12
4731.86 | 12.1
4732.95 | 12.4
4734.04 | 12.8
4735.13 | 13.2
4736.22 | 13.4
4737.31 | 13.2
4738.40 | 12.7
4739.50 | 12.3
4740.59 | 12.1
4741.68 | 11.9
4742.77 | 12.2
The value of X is 12.2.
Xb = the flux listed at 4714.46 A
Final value 11.9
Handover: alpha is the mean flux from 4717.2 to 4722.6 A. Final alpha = 12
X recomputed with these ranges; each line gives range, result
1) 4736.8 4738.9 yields 13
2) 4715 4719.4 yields 12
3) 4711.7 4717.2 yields 12.1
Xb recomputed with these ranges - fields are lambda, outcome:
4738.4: 12.7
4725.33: 12.4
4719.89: 11.7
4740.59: 12.1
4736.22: 13.4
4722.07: 12.6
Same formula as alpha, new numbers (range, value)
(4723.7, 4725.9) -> 12.5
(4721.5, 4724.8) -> 12.7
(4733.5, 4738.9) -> 13.1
